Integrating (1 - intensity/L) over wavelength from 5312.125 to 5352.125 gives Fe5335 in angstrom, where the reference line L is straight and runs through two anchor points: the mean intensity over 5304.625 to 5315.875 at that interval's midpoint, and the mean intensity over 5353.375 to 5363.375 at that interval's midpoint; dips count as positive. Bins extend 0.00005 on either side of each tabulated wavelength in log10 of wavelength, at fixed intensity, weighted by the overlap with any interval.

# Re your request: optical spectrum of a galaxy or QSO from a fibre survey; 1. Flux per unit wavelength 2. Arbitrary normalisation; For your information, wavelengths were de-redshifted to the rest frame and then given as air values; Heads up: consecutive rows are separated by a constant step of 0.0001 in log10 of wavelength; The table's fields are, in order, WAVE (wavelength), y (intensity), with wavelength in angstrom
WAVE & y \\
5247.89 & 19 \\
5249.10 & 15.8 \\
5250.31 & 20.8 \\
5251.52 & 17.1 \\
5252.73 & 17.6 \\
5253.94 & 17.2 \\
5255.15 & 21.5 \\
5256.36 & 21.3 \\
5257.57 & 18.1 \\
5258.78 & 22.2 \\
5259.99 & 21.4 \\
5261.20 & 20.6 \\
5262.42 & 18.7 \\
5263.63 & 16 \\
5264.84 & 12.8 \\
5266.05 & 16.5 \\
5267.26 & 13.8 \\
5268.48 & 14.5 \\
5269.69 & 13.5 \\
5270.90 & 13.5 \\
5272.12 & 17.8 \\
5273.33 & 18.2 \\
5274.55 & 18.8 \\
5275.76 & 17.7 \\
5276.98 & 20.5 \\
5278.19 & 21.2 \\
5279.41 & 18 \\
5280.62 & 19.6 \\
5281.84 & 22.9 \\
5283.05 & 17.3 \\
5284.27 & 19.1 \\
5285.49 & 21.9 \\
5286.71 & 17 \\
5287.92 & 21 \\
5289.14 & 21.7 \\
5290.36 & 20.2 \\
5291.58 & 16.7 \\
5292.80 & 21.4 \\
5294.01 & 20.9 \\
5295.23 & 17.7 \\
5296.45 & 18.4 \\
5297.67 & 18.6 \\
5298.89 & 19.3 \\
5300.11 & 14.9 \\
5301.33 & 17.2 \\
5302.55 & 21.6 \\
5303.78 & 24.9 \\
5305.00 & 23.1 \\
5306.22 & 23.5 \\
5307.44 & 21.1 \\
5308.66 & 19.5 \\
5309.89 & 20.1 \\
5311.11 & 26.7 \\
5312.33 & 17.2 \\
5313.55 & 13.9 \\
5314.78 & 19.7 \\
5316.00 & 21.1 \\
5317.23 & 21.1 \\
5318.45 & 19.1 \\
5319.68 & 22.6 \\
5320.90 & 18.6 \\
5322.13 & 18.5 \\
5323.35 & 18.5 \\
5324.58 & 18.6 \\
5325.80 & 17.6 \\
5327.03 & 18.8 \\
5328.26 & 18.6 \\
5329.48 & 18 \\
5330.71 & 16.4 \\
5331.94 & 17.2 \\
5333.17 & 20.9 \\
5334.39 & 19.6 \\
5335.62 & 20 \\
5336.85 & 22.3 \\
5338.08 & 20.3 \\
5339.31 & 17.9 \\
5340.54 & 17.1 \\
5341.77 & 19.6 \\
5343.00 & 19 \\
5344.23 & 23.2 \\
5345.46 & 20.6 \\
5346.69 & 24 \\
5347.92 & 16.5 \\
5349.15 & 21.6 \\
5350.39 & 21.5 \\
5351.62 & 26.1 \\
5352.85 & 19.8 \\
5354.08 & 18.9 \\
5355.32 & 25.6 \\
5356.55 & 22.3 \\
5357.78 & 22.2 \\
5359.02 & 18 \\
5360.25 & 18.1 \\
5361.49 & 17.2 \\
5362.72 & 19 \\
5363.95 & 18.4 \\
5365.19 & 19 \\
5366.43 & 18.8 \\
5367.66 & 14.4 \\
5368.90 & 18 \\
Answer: 1.5 angstrom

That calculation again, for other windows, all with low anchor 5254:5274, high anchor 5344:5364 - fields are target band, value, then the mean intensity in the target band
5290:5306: -0.8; 19.7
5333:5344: 0.3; 19.7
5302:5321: -1.7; 20.9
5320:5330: 0.6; 18.5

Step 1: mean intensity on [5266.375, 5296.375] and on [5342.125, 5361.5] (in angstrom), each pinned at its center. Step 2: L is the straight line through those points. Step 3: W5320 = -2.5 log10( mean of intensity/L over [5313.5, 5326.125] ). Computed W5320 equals 0.03 mag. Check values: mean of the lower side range 18.5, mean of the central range 19.3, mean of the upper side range 21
